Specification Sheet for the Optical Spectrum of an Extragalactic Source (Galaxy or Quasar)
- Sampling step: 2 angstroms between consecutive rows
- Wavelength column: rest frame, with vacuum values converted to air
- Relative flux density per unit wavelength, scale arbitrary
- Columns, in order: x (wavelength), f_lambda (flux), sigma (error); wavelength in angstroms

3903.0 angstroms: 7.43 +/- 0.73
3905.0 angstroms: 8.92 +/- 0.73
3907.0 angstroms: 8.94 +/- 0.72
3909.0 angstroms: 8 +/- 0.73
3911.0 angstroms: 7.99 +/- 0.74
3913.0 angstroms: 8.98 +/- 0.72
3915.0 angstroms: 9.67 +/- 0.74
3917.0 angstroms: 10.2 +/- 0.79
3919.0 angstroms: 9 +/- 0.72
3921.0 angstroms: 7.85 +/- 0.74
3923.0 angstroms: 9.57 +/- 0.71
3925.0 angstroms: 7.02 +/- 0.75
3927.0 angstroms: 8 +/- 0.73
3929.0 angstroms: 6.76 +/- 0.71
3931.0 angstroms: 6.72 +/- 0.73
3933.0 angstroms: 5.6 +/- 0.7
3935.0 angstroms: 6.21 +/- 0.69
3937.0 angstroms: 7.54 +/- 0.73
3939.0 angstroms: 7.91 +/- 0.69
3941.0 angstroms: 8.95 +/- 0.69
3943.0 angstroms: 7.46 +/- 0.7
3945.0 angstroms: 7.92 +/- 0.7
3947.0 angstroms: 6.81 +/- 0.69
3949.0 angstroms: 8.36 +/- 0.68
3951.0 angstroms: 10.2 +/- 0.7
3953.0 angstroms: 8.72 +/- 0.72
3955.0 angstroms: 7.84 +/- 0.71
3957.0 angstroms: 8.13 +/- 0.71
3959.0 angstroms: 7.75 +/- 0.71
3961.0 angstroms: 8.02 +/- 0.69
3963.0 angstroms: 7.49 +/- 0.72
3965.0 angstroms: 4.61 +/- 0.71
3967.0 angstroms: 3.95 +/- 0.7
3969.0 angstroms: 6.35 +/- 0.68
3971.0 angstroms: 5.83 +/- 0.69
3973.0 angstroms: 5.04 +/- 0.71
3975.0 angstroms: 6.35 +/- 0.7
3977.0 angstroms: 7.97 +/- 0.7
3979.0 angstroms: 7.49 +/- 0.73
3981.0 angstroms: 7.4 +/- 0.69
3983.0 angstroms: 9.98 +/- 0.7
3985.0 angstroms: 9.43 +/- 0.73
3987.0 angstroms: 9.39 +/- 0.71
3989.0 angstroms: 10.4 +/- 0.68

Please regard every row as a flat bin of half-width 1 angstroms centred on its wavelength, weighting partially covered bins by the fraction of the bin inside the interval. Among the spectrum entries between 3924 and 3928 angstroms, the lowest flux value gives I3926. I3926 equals 7.02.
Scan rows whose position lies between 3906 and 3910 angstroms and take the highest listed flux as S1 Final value 8.94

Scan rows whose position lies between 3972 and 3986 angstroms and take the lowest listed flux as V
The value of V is 5.04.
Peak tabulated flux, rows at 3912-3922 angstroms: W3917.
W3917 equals 10.2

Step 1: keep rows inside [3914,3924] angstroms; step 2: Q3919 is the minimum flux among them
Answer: 7.85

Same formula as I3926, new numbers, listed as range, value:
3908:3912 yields 7.99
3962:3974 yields 3.95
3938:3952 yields 6.81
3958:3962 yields 7.75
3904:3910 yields 8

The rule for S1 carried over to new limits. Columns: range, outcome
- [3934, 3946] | 8.95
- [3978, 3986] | 9.98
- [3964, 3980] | 7.97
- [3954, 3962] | 8.13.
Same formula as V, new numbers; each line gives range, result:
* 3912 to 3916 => 8.98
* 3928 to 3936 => 5.6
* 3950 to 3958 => 7.84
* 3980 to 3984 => 7.4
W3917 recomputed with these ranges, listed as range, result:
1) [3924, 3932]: 8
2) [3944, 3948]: 7.92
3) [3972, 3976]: 6.35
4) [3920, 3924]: 9.57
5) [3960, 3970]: 8.02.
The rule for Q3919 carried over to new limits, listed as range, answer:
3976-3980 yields 7.49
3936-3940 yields 7.54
